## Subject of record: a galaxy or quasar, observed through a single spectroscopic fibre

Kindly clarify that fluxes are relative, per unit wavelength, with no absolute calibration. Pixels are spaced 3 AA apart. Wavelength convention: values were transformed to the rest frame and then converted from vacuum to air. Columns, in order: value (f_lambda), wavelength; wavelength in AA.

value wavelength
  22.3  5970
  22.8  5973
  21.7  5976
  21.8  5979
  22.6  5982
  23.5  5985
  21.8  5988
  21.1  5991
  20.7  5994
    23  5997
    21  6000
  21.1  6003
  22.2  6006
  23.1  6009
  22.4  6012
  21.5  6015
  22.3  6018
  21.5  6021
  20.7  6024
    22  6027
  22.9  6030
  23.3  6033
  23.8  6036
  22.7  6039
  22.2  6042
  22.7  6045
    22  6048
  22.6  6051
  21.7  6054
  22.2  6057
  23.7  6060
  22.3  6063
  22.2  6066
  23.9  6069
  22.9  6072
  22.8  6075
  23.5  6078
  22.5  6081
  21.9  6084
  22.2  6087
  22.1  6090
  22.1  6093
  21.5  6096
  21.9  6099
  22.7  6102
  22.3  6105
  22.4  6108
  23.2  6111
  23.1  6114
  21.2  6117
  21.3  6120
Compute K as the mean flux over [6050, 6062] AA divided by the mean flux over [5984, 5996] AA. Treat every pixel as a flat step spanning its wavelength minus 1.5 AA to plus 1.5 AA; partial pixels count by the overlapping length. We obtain 1.04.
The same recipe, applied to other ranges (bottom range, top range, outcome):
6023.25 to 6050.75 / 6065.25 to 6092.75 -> 1.01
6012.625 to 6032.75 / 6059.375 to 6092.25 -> 1.03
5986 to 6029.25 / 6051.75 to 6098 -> 1.03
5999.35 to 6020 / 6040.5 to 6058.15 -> 1.01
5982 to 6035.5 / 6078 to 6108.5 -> 1.01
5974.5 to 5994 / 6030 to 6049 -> 1.04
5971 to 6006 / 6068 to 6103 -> 1.02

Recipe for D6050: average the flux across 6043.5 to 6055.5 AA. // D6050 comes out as 22.2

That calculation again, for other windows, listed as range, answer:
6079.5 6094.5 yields 22.2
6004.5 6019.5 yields 22.3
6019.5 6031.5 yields 21.8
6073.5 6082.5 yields 22.9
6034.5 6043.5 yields 22.9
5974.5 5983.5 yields 22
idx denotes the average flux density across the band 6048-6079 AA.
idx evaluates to 22.7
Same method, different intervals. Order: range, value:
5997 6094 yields 22.4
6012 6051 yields 22.3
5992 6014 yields 21.9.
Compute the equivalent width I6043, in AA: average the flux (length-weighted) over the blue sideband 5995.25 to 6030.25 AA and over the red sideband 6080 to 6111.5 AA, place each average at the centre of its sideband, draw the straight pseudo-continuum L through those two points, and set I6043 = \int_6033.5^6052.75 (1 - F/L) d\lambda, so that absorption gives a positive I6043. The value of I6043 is -0.6 AA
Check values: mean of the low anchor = 21.9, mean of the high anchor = 22.2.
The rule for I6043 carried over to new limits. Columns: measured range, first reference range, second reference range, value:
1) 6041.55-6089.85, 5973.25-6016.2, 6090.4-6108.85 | -1.06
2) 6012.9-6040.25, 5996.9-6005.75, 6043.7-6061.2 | -0.36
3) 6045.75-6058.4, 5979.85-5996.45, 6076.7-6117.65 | 0.02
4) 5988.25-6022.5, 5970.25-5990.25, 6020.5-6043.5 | 0.86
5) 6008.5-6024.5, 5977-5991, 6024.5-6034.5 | 0.38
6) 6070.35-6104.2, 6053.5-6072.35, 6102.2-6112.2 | 0.45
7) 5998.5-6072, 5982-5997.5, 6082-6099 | -1.17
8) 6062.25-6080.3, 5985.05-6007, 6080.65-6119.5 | -0.72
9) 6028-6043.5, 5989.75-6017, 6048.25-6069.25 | -0.50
